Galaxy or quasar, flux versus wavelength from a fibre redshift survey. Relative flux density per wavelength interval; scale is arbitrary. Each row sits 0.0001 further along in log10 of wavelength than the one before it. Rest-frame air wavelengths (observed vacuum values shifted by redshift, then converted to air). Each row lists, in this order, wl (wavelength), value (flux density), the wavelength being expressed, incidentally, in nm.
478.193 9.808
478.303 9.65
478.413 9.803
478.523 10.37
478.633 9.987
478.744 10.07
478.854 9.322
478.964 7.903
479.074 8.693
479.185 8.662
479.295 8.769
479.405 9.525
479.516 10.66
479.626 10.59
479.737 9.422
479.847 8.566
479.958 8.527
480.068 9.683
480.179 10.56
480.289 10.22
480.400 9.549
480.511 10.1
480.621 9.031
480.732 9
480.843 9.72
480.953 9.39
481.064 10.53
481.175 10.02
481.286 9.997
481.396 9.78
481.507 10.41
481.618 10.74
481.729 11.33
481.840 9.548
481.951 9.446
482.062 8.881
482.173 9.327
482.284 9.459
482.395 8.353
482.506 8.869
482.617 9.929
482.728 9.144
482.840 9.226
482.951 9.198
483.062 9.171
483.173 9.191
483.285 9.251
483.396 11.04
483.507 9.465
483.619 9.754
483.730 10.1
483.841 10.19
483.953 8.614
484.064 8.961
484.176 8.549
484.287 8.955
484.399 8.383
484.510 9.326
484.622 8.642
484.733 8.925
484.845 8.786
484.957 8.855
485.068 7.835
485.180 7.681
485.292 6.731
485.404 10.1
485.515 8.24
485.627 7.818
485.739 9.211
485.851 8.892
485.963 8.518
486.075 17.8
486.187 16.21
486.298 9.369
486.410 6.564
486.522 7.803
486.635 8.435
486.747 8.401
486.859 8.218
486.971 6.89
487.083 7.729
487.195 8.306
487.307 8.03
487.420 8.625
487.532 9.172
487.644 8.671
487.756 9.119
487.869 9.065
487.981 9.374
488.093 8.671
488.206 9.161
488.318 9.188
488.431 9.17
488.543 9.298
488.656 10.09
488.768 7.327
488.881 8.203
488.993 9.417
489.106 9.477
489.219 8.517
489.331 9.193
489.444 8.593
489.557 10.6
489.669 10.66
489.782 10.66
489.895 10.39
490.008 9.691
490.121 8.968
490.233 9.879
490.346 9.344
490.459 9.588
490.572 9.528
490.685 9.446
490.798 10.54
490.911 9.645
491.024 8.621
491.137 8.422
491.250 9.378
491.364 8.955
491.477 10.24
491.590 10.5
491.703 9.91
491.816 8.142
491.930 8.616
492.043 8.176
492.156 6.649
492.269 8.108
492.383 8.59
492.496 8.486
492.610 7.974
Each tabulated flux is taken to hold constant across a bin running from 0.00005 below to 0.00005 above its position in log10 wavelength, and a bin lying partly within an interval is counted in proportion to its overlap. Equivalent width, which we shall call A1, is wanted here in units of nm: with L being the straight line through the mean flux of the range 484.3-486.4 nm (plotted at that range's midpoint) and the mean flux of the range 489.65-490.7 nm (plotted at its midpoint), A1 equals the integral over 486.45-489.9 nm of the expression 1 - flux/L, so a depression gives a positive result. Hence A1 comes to 0.27 nm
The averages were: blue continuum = 9.44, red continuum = 9.8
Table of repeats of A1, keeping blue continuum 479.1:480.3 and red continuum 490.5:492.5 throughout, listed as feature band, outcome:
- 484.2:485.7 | 0.129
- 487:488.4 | 0.068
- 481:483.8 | -0.085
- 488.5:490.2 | -0.058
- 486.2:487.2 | 0.099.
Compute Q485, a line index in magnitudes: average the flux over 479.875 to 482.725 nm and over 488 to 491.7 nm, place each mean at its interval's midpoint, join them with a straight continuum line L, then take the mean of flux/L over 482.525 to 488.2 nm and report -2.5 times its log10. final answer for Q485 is 0.05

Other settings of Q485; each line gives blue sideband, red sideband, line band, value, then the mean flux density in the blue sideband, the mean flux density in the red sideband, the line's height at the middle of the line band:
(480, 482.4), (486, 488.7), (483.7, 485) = 0.06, 9.8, 9.3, 9.54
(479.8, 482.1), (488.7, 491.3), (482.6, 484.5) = 0.04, 9.77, 9.4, 9.67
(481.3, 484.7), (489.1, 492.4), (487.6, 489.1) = 0.04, 9.45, 9.31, 9.35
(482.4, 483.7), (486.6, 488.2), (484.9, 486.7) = -0.06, 9.44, 8.5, 8.85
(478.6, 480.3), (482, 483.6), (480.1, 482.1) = -0.06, 9.42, 9.33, 9.38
